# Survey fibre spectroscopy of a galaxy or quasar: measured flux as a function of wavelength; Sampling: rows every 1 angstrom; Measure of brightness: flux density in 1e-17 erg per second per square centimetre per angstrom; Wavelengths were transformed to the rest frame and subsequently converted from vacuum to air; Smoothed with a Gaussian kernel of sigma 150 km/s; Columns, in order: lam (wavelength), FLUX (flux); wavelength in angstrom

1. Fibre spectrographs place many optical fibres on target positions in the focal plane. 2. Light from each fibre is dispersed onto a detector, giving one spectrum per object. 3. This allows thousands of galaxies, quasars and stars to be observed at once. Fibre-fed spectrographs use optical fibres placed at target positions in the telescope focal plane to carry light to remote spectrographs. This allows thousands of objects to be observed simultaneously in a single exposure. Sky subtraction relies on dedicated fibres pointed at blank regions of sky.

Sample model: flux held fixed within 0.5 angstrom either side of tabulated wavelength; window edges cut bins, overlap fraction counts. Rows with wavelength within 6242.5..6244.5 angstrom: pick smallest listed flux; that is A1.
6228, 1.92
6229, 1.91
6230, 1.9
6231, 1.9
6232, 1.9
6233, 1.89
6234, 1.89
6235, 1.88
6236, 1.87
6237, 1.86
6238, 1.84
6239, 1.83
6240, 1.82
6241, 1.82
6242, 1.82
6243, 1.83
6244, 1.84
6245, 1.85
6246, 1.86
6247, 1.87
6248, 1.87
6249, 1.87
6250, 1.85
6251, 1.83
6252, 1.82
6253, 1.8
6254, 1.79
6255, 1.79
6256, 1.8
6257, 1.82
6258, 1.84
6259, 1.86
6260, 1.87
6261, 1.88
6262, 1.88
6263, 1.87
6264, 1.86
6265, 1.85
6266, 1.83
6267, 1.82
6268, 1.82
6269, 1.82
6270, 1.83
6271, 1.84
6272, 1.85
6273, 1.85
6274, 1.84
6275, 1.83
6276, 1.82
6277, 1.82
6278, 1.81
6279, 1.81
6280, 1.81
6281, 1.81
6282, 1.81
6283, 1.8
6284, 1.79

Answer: 1.83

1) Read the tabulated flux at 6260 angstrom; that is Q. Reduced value 1.87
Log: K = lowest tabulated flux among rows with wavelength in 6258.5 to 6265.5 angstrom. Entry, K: 1.85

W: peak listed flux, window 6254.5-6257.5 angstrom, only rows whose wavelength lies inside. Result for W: 1.82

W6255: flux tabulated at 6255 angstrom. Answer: 1.79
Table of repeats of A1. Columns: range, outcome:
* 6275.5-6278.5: 1.81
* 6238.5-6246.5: 1.82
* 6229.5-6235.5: 1.88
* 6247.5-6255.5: 1.79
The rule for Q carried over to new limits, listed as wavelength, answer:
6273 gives 1.85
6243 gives 1.83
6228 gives 1.92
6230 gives 1.9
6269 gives 1.82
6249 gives 1.87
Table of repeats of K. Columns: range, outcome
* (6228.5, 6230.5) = 1.9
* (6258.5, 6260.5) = 1.86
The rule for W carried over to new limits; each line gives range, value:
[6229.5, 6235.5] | 1.9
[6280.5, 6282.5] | 1.81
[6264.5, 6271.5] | 1.85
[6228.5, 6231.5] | 1.91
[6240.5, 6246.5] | 1.86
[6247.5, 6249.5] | 1.87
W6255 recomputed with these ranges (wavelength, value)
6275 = 1.83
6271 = 1.84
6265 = 1.85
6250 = 1.85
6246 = 1.86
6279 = 1.81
